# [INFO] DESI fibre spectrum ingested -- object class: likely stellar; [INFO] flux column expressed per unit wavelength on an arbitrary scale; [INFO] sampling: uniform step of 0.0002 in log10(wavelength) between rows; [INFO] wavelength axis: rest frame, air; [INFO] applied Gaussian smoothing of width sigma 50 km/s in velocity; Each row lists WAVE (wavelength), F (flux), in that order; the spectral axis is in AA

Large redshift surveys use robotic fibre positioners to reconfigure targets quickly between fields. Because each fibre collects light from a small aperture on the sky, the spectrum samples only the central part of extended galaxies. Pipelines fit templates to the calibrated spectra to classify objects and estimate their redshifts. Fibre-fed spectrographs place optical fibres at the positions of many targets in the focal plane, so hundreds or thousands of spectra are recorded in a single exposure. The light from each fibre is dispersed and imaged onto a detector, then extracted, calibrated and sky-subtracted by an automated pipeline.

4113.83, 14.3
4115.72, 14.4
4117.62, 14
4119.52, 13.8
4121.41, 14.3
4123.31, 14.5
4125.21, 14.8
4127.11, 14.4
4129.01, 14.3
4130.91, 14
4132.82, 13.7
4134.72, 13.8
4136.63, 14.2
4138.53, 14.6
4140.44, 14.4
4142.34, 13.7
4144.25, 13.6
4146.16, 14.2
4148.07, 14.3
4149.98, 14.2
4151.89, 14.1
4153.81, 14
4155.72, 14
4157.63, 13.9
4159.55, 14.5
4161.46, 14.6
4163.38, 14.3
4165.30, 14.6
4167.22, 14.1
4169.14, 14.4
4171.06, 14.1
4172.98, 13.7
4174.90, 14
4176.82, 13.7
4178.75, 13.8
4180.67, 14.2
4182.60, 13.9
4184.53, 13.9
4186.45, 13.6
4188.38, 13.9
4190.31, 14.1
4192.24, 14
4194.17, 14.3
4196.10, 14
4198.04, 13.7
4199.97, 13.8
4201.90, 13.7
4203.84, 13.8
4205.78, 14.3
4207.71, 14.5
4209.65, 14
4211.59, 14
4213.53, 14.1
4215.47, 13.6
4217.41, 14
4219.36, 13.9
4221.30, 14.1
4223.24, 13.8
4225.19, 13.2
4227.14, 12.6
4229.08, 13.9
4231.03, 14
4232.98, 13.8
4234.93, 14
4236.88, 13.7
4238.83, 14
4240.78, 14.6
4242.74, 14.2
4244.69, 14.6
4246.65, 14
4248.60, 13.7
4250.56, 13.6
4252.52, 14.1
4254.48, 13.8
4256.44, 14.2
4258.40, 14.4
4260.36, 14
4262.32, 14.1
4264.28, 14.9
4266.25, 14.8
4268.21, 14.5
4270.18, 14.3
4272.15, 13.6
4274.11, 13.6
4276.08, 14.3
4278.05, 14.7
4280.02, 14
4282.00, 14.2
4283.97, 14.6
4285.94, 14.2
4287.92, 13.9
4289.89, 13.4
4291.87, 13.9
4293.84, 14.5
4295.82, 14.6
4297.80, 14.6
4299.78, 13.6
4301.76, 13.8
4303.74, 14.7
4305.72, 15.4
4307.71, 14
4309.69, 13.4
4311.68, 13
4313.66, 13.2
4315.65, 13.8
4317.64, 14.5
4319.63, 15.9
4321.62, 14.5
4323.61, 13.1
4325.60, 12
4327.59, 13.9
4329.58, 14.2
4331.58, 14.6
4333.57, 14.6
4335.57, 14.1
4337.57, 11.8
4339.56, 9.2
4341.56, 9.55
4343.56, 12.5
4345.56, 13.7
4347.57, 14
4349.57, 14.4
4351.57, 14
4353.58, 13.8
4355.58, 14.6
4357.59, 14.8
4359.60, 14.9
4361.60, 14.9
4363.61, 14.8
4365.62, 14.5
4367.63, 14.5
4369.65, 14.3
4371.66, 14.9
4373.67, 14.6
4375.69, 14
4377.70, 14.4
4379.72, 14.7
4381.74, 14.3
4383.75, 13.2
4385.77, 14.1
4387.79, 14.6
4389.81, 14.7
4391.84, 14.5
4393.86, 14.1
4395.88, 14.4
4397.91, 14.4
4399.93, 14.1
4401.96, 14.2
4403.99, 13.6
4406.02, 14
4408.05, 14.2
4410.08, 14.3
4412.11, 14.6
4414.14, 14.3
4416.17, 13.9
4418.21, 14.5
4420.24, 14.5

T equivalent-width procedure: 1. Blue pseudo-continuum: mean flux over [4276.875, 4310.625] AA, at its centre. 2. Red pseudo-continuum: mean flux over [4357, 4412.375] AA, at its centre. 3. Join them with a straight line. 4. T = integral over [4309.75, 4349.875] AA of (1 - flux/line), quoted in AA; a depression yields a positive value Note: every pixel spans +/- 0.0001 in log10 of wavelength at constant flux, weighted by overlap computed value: 2.7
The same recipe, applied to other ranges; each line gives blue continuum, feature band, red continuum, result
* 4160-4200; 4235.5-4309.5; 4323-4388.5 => -1.4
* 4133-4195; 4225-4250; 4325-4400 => 0.2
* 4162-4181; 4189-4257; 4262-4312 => 1.0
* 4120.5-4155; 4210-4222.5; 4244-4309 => 0.2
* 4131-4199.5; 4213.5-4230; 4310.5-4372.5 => 0.3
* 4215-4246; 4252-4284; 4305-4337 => -0.7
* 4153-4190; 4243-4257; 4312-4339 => -0.1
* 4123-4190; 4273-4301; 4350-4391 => 0.3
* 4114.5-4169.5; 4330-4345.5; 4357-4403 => 2.0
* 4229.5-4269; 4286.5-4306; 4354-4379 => 0.2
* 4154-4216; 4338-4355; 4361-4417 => 1.9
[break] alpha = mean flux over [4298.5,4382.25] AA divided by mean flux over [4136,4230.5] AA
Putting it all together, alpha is 1.0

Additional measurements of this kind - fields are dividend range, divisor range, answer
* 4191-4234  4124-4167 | 0.98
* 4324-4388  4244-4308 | 0.97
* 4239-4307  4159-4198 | 1.01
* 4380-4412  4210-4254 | 1.02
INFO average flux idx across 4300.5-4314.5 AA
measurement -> 13.9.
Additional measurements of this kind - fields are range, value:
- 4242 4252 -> 14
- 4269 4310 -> 14.2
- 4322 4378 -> 13.7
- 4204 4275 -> 14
